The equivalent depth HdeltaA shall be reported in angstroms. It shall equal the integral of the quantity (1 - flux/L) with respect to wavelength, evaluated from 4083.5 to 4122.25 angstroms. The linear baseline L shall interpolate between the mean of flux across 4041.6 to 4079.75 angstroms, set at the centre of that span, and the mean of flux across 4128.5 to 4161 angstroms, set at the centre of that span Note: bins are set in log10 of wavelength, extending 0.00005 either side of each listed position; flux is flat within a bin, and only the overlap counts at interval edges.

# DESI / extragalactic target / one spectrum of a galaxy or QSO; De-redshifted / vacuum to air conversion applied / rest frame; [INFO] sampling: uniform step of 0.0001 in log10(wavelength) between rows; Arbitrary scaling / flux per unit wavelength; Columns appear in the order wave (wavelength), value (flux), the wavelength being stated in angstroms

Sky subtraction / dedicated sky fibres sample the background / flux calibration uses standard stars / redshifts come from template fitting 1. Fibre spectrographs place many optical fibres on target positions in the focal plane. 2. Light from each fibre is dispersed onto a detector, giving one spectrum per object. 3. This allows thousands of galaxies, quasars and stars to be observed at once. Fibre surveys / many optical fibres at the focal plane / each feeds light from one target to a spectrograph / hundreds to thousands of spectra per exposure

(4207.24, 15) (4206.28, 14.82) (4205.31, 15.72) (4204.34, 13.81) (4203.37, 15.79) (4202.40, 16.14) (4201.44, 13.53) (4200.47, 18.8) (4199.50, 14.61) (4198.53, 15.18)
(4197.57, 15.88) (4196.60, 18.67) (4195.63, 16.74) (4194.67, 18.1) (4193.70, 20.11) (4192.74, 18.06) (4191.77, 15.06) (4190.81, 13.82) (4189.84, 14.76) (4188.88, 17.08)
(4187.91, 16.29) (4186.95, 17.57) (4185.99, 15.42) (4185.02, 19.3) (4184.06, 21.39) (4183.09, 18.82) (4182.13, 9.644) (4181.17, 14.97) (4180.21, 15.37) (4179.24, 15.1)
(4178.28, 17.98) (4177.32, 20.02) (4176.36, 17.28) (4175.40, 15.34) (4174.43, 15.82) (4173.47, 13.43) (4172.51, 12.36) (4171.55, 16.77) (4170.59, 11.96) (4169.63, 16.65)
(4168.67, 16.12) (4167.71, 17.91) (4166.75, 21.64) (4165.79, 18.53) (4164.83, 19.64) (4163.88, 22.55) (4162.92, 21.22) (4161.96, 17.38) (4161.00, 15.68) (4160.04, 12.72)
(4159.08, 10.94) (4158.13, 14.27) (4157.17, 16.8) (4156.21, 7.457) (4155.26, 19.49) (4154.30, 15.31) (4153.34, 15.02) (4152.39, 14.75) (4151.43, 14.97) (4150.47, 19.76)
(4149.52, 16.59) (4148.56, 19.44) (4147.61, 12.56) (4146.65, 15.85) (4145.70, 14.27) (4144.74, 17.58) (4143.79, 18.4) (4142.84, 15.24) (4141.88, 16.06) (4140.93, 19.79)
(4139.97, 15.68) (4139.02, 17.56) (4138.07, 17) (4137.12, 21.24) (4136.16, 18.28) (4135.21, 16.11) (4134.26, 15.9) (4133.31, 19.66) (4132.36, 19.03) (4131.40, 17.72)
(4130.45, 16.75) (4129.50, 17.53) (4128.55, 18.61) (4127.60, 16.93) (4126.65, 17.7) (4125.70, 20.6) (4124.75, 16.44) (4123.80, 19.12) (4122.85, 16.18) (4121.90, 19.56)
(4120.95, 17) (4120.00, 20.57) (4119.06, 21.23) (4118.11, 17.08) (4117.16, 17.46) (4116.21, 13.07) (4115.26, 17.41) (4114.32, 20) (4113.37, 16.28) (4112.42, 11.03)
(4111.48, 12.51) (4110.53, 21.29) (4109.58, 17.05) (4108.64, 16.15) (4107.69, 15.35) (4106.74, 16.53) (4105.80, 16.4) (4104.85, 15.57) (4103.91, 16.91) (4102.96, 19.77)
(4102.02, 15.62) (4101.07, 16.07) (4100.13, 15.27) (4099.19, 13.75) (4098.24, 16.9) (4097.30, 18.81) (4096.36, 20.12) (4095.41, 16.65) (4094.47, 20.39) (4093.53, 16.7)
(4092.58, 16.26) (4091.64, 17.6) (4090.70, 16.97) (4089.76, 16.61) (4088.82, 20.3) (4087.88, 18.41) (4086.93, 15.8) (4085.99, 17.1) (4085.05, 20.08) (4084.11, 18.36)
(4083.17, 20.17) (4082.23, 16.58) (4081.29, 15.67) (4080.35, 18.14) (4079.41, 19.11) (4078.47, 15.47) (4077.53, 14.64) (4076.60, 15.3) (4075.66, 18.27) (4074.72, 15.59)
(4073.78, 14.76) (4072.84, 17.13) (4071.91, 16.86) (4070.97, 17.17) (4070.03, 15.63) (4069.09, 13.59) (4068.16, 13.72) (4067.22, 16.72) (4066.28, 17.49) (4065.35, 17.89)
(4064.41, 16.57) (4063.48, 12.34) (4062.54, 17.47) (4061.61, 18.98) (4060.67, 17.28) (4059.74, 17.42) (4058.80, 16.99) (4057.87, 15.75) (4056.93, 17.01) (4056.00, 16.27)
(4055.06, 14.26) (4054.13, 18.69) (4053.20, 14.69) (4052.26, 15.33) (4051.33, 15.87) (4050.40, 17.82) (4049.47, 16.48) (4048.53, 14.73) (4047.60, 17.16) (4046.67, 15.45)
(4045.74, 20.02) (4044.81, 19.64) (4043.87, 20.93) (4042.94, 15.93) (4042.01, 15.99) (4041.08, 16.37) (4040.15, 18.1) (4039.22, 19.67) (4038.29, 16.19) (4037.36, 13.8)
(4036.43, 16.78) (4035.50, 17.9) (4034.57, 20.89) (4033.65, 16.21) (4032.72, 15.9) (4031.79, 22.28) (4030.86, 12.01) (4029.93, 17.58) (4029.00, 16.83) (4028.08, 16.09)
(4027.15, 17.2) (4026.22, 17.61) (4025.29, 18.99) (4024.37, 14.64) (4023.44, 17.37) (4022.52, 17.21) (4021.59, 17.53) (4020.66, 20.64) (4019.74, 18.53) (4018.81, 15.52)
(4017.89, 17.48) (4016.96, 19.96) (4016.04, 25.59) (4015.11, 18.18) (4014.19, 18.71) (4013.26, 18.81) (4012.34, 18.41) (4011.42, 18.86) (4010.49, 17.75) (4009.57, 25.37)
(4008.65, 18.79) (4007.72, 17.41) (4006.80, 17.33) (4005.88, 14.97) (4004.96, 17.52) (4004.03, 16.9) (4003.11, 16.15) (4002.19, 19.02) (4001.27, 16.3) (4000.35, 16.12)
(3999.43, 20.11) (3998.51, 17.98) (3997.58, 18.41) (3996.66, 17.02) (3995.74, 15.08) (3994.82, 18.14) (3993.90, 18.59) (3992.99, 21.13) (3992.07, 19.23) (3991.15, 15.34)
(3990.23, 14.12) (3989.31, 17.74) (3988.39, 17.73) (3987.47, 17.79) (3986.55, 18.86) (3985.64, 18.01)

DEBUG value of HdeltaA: -1.8 angstroms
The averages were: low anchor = 16.5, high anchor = 16.4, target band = 17.2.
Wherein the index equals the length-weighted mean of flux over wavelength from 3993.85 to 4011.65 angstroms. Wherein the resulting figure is 17.9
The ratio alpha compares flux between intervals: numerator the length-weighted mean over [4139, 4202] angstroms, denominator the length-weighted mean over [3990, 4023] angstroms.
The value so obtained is 0.9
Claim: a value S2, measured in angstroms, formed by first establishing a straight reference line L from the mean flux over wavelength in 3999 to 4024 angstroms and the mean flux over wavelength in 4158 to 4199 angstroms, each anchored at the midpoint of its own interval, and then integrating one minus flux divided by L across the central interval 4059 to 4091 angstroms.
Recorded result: 1.50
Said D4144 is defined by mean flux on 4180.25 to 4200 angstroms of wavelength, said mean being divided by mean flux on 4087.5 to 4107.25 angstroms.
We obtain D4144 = 0.96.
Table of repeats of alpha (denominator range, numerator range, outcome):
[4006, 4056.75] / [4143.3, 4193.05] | 0.92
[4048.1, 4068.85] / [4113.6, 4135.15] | 1.10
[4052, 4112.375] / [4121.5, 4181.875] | 1.00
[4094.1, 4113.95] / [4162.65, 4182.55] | 1.00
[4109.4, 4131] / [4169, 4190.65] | 0.92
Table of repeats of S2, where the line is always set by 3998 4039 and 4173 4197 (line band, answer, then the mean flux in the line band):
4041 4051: 0.2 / 17.3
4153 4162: 1.3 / 14.4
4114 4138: -1.3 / 18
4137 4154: 0.3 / 16.7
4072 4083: 0.6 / 16.6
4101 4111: 0.1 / 17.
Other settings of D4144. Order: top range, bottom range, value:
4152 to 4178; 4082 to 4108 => 0.93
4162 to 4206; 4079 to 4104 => 0.95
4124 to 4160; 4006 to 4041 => 0.92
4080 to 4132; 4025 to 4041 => 1.01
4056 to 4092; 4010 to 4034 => 0.94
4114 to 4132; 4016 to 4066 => 1.04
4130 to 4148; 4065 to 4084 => 1.03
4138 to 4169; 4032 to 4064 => 0.98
